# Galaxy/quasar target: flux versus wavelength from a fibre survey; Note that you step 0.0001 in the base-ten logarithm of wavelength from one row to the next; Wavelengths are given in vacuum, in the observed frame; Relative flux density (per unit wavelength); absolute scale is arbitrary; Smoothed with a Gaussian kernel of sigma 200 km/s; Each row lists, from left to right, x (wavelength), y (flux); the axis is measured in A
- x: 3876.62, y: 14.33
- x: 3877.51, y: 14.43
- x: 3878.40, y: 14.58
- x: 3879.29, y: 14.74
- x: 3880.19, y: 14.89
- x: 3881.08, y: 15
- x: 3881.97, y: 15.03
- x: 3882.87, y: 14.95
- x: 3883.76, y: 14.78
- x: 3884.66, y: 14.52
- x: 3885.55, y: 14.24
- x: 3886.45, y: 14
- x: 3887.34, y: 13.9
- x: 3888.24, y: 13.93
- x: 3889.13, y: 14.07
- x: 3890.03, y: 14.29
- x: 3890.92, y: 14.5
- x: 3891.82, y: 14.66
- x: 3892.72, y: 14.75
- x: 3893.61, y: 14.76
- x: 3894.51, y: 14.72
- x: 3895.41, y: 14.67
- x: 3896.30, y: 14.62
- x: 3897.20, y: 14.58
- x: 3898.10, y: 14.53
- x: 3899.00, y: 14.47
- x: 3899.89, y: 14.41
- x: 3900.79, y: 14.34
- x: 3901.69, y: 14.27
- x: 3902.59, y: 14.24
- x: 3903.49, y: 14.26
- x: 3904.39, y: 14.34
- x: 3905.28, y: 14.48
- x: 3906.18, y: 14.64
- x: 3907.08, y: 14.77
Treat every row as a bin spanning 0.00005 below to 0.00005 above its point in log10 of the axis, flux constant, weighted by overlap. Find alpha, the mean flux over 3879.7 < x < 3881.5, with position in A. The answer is 14.9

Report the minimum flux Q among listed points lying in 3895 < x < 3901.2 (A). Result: 14.34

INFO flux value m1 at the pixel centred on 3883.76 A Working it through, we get 14.78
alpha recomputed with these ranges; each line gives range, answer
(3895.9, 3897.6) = 14.6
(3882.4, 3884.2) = 14.9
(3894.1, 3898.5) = 14.6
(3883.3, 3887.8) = 14.3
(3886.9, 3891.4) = 14.1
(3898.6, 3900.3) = 14.5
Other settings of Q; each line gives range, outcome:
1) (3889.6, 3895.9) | 14.29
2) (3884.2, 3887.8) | 13.9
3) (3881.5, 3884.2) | 14.78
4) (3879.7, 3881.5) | 14.89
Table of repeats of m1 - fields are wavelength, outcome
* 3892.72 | 14.75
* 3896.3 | 14.62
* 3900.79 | 14.34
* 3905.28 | 14.48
